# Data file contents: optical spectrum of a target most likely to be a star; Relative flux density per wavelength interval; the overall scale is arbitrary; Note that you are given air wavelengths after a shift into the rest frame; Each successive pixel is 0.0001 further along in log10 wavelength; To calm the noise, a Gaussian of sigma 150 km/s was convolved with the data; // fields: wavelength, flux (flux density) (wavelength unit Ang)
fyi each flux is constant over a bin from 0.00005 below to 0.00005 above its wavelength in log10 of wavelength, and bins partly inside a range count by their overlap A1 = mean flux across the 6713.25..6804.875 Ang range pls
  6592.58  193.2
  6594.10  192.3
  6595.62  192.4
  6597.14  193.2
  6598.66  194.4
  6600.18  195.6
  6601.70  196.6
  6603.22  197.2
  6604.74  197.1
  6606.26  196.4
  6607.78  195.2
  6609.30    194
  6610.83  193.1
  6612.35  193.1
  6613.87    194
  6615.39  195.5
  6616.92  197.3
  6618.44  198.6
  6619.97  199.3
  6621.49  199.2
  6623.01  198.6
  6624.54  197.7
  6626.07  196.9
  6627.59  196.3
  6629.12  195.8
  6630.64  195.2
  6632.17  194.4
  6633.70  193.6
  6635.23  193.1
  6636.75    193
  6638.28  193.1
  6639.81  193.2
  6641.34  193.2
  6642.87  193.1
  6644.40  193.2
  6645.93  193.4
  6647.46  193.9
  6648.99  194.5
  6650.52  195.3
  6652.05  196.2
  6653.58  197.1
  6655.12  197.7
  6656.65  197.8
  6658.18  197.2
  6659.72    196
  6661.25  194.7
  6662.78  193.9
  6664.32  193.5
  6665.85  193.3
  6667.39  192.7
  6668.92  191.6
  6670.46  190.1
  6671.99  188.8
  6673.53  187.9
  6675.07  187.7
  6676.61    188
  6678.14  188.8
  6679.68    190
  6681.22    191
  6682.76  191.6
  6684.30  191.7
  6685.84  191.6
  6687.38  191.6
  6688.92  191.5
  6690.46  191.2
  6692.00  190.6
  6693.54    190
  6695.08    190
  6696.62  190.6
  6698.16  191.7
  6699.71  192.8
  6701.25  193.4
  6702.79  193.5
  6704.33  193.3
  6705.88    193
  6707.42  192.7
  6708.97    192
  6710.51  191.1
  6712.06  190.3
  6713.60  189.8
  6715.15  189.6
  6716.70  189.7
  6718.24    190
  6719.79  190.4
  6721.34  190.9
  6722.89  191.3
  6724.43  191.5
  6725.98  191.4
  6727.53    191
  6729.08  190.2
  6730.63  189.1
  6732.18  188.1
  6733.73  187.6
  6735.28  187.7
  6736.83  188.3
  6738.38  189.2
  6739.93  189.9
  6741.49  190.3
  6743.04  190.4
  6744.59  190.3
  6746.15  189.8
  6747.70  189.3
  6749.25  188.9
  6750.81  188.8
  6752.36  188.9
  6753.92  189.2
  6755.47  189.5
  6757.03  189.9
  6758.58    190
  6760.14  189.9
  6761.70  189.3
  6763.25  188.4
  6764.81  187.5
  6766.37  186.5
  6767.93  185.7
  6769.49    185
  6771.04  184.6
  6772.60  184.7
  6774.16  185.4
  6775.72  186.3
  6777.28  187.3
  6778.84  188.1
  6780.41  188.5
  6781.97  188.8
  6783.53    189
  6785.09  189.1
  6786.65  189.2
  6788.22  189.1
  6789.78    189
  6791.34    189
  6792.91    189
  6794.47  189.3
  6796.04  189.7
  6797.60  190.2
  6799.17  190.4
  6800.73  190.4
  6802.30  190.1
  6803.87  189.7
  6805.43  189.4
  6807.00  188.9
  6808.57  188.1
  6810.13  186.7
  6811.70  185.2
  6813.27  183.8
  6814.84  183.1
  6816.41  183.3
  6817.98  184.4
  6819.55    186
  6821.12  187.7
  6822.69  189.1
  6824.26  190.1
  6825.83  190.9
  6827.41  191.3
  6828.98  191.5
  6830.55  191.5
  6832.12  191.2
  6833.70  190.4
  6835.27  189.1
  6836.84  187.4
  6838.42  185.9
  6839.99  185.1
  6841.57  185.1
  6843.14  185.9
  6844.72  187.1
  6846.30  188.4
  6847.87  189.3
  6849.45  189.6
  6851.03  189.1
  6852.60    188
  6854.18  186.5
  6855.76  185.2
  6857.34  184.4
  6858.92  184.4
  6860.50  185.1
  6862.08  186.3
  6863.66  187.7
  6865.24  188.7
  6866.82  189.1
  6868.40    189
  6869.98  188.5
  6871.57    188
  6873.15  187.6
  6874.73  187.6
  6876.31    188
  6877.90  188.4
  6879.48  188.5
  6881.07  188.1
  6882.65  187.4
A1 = 189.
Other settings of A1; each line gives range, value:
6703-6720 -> 191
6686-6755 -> 190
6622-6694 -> 193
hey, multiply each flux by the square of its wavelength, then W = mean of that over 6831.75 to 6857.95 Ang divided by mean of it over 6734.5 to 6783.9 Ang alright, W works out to 1.02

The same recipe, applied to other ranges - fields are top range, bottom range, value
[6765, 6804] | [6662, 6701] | 1.02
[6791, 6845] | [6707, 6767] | 1.02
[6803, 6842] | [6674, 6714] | 1.02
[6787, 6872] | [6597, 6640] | 1.02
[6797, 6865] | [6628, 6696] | 1.02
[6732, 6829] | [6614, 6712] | 1.01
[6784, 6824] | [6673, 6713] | 1.02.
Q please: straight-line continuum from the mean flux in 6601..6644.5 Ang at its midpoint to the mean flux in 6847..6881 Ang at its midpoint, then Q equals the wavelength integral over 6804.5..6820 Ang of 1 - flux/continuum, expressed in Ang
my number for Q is 0.27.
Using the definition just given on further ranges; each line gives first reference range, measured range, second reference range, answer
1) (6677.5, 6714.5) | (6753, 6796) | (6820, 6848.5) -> 0.4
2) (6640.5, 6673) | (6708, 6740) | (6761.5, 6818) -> 0.1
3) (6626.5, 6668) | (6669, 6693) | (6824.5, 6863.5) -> 0.4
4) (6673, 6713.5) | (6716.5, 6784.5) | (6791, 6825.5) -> 0.3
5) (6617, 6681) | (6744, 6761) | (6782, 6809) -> 0.1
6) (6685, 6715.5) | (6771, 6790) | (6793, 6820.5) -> 0.1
